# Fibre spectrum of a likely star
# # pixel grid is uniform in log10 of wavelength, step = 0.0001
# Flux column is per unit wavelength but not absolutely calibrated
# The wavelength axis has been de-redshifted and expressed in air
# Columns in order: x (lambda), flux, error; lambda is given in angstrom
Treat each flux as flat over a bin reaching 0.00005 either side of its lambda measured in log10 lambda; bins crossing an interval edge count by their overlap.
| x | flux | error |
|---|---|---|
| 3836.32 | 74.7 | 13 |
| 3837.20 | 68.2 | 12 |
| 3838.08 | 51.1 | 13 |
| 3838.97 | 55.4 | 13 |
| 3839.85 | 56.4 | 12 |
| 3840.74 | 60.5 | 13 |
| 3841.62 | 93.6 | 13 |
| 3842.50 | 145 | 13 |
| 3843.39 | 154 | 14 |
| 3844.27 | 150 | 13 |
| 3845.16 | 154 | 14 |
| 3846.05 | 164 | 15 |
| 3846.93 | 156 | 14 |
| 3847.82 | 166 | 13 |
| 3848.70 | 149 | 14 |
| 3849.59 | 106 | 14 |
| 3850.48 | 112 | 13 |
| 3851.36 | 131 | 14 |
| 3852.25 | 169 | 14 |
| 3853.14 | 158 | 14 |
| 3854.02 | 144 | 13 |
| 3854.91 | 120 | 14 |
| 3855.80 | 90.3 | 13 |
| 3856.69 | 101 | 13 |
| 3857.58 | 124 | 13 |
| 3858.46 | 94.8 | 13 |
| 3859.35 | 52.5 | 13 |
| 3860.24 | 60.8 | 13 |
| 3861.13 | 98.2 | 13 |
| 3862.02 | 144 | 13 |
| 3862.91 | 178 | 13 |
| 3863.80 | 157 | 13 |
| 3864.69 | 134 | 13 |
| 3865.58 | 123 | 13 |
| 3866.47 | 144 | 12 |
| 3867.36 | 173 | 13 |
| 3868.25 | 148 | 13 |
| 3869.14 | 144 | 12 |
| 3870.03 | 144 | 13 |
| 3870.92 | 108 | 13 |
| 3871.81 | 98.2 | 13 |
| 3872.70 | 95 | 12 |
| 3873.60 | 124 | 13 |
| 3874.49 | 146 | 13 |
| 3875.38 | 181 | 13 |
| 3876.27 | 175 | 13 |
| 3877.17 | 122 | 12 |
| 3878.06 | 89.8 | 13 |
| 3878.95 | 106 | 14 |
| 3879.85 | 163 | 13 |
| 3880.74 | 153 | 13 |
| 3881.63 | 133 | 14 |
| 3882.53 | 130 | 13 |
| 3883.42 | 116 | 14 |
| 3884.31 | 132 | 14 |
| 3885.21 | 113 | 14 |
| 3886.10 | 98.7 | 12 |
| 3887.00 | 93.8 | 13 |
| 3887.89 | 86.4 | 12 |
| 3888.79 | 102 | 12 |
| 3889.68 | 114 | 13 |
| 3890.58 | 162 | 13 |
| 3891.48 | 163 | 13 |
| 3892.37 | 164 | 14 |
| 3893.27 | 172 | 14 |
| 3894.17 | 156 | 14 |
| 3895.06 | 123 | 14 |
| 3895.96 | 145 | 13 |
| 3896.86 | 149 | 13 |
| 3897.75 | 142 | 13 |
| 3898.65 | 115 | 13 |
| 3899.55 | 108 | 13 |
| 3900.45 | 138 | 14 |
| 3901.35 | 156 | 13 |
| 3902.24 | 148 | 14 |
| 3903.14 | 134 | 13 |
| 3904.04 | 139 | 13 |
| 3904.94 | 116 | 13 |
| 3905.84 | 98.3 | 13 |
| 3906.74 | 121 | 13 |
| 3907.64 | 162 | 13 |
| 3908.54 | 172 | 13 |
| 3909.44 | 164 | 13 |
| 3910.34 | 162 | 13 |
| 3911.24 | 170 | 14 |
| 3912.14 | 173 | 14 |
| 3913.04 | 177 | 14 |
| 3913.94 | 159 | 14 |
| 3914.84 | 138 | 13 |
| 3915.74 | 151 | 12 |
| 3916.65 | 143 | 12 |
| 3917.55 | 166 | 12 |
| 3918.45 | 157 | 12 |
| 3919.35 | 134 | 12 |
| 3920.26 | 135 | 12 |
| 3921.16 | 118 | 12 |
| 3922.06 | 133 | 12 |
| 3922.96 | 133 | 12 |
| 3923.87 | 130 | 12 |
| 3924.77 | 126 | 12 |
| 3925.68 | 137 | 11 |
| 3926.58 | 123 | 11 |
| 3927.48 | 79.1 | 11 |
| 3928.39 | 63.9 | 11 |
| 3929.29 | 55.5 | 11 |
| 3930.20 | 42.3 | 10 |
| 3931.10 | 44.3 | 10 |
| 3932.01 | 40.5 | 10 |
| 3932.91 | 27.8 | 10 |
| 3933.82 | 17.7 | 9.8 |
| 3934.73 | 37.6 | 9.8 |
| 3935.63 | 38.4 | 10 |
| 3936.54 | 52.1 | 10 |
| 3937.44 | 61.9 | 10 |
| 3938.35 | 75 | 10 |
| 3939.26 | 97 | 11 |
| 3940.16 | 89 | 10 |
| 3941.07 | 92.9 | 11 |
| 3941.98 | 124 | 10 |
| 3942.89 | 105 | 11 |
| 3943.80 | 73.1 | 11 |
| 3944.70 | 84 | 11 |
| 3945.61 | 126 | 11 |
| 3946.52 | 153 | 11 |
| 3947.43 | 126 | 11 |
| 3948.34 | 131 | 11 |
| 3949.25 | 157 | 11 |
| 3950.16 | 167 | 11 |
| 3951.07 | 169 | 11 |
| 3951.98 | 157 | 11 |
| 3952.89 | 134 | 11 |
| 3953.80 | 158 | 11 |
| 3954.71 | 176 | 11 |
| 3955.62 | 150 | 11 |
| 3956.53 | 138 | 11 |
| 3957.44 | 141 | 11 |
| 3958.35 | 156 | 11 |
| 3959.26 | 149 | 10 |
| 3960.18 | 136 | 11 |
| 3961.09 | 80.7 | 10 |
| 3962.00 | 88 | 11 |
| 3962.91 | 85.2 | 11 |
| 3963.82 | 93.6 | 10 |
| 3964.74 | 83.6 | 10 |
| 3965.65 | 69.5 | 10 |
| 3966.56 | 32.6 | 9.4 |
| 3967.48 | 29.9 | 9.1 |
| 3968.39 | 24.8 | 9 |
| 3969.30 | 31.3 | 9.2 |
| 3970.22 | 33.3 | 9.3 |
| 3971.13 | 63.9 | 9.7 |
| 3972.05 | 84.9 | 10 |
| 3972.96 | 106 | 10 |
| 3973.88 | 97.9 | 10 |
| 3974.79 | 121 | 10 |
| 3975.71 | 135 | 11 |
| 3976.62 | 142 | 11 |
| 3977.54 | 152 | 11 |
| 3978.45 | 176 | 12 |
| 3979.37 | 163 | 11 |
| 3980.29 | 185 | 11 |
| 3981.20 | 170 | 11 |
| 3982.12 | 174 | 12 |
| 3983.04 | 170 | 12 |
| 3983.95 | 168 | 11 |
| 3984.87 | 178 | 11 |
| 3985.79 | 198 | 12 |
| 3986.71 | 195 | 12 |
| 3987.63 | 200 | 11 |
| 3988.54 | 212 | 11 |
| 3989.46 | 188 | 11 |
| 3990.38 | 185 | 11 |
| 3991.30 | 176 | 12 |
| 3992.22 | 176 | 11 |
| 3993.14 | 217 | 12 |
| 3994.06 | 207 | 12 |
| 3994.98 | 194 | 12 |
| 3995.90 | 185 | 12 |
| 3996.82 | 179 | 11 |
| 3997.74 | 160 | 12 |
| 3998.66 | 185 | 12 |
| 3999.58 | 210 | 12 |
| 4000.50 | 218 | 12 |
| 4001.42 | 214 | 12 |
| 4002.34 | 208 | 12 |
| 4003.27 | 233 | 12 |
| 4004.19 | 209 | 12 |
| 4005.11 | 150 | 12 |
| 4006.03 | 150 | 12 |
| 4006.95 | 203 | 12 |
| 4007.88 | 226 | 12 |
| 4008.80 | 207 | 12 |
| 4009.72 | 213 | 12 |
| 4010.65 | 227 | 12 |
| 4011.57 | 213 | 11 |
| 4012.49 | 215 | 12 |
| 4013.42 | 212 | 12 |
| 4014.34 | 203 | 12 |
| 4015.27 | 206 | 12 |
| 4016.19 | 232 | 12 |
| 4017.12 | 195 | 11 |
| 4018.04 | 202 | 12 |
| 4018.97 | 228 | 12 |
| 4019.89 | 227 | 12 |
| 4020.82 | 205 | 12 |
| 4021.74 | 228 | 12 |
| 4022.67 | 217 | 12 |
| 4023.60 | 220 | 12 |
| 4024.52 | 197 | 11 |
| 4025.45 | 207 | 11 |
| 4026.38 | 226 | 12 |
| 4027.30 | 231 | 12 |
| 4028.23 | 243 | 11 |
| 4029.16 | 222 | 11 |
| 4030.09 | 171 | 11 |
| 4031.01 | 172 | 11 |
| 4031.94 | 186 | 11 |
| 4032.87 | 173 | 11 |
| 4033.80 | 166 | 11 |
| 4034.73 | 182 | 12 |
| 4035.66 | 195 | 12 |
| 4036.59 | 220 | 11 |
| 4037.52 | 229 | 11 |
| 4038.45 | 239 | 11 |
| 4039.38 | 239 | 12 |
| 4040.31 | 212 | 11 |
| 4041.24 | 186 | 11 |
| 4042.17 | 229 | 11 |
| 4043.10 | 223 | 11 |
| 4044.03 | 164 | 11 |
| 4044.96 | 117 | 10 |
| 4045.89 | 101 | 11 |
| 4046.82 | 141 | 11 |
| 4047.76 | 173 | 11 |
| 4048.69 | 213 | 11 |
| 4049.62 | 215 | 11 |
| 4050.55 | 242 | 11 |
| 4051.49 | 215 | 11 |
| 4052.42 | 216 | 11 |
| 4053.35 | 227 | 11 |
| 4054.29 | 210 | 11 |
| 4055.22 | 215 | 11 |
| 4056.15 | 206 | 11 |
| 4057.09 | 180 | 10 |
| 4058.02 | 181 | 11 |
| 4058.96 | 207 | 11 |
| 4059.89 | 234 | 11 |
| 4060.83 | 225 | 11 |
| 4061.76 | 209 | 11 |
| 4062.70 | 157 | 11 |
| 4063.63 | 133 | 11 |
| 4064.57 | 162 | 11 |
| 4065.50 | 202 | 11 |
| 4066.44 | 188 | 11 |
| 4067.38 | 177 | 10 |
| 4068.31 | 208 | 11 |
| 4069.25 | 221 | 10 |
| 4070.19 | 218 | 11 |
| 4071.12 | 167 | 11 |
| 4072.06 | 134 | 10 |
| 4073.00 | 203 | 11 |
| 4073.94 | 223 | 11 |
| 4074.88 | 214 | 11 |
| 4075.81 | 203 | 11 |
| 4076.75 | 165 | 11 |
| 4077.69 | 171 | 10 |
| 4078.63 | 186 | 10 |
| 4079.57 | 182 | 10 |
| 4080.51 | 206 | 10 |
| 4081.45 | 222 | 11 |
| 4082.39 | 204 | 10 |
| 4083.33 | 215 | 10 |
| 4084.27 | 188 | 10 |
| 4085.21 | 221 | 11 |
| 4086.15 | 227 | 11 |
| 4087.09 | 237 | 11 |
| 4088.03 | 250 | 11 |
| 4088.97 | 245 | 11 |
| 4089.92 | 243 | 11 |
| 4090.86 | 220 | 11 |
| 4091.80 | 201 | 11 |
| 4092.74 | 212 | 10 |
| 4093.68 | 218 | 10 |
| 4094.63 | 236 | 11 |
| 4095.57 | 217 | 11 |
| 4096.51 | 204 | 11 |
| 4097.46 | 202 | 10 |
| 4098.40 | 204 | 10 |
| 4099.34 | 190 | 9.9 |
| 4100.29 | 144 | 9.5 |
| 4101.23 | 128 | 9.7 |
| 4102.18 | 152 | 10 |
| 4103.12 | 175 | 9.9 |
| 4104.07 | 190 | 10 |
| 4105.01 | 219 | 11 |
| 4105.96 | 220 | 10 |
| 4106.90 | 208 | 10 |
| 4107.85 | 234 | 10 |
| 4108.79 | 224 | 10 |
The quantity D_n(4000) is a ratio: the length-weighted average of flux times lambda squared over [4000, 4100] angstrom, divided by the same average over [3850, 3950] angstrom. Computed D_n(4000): 1.80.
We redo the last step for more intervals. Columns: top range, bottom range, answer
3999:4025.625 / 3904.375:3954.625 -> 1.88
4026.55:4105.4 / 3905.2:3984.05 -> 1.83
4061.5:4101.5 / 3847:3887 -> 1.73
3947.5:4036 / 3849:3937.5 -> 1.44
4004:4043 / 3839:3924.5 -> 1.67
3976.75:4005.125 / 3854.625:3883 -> 1.58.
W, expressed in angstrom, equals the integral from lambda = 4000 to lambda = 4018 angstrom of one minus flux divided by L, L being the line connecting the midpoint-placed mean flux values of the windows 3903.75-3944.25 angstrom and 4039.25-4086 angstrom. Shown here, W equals -5.0 angstrom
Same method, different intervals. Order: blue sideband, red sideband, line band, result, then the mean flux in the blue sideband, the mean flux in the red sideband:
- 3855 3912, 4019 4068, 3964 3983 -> 7.30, 131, 199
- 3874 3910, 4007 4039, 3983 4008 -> 0.20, 135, 210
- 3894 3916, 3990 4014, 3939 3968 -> 9.16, 145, 199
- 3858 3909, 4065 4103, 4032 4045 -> -1.08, 131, 201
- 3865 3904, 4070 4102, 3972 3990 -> 0.44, 133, 202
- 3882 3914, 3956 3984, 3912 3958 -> 3.84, 138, 112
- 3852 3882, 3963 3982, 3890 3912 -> -4.63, 129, 101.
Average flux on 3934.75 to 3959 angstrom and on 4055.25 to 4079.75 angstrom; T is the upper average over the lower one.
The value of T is 1.60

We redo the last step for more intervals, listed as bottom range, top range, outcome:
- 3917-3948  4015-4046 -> 2.16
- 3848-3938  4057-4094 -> 1.63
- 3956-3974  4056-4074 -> 2.21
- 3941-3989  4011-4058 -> 1.59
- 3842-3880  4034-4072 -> 1.48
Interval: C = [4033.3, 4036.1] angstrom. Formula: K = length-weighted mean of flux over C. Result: 181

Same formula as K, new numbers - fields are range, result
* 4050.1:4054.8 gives 222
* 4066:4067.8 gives 182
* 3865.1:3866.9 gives 133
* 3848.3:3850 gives 127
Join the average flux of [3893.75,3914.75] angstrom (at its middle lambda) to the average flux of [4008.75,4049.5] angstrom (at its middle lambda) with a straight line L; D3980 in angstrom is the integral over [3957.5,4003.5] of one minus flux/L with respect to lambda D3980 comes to 9.0 angstrom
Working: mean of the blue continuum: 145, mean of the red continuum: 202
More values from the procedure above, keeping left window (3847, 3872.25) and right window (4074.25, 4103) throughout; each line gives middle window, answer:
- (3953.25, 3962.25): 1.2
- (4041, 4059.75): -0.3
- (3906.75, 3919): -1.2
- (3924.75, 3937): 7.3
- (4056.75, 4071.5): 0.2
